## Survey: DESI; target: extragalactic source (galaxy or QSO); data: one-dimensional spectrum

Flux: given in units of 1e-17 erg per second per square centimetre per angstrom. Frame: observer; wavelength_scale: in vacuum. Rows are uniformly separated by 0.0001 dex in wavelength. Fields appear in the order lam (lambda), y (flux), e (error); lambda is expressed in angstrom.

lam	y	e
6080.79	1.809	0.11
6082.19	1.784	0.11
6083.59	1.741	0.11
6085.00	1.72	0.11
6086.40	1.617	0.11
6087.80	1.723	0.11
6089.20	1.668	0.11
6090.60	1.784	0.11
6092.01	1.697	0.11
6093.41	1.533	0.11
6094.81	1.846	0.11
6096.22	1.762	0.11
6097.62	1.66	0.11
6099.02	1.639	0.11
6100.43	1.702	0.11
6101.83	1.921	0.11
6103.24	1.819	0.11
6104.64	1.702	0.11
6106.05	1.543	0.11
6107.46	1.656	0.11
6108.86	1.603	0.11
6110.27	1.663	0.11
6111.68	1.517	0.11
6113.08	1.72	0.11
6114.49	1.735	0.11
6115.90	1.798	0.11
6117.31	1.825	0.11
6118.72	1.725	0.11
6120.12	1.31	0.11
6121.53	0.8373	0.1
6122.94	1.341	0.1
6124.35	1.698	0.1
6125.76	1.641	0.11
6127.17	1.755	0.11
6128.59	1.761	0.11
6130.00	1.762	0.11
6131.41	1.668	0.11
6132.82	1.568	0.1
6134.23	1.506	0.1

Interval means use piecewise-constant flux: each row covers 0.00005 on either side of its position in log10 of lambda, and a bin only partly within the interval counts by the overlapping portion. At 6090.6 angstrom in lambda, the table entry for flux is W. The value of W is 1.784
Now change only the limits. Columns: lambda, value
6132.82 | 1.568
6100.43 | 1.702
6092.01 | 1.697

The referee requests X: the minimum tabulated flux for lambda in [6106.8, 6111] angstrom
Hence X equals 1.603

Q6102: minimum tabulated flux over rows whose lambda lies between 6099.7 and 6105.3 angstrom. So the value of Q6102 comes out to 1.702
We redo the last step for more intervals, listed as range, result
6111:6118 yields 1.517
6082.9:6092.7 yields 1.617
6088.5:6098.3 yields 1.533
